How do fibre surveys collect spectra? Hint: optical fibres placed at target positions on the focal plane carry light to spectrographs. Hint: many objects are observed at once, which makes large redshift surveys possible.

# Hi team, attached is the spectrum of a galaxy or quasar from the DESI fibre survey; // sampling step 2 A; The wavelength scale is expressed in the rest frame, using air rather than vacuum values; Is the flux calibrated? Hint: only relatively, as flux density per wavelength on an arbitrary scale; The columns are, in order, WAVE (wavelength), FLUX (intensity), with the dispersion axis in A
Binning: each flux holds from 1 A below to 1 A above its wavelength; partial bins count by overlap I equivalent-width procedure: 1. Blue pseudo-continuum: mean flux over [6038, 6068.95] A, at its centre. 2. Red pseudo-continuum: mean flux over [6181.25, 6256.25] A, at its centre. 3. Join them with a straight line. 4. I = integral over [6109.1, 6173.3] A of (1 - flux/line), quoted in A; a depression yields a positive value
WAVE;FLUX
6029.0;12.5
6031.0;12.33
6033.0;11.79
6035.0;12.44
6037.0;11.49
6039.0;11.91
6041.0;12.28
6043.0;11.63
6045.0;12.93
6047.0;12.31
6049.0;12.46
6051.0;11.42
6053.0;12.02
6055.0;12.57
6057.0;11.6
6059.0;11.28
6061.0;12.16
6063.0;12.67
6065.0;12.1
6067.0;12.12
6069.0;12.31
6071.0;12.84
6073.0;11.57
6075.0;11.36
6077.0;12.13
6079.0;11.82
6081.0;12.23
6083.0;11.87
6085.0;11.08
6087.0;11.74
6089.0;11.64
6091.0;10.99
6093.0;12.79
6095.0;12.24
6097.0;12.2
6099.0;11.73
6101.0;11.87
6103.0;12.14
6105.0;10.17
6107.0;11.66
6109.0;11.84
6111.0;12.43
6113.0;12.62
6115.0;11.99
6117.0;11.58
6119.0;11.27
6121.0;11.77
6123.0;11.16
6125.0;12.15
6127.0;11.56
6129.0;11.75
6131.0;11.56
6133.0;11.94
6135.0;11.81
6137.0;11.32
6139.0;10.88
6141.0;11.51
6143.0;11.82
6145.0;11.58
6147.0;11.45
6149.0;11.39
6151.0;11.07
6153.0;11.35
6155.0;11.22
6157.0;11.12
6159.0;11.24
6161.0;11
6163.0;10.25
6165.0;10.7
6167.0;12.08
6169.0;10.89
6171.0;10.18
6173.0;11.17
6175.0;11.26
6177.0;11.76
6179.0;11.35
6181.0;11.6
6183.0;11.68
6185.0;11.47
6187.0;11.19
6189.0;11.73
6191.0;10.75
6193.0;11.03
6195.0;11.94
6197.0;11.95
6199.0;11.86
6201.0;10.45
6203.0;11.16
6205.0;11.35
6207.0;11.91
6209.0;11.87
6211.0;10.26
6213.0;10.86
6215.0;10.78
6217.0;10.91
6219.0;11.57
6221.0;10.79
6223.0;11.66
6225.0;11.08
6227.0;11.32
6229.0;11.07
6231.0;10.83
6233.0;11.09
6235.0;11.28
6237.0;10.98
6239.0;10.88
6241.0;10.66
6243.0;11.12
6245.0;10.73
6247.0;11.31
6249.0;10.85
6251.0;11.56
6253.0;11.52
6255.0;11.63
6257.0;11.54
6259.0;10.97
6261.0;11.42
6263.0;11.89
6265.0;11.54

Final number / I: 1.10 A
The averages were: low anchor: 12.1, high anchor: 11.2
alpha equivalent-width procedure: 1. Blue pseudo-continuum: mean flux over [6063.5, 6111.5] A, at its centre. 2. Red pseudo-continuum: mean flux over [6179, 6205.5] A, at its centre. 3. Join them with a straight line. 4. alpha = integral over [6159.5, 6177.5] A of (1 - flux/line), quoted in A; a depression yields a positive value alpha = 0.8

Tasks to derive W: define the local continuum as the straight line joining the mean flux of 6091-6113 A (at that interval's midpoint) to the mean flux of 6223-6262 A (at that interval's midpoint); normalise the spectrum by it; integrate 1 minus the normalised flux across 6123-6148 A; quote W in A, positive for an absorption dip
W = 0.28 A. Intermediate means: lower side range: 11.9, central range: 11.6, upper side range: 11.2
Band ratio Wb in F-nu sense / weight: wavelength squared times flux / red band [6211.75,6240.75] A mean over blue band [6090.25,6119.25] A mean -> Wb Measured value 0.97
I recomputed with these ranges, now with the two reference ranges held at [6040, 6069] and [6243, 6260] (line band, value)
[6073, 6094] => 0.41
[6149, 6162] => 0.55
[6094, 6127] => 0.22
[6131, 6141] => 0.22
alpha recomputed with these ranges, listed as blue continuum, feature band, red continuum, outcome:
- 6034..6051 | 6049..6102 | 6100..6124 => -0.06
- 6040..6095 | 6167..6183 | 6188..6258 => 0.27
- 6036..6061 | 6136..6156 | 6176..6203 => 0.43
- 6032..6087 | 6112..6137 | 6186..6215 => -0.15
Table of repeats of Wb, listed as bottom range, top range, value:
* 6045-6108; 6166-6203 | 0.99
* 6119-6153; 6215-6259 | 1.00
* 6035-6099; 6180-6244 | 0.98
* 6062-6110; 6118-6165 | 0.98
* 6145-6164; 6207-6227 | 1.02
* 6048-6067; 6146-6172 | 0.95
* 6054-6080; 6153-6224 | 0.97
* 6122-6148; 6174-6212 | 1.00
